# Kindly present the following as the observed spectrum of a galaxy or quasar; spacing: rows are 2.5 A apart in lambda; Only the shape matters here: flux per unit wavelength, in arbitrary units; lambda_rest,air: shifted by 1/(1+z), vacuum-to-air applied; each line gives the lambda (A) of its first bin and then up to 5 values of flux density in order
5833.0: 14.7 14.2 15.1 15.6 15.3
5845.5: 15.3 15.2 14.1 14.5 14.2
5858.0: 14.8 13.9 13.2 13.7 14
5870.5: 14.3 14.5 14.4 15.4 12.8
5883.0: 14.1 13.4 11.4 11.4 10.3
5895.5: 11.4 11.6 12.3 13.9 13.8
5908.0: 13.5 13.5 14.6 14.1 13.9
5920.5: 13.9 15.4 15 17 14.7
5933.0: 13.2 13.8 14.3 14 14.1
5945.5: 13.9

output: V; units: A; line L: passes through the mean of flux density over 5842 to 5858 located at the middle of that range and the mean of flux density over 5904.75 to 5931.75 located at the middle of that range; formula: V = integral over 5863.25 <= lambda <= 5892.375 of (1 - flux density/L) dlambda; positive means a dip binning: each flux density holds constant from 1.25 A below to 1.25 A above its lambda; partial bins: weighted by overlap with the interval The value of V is 2.3 A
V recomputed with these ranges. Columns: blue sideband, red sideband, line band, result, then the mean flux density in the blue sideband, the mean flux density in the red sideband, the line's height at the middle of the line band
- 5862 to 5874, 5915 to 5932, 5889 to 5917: 3.4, 13.9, 14.9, 14.5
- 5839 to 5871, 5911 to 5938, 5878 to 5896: 2.6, 14.5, 14.5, 14.5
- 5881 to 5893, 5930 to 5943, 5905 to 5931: -2.2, 12.4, 14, 13.4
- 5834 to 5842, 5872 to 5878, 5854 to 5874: 0.9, 15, 14.6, 14.7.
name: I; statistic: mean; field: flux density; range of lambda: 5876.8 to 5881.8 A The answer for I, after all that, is 14.1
